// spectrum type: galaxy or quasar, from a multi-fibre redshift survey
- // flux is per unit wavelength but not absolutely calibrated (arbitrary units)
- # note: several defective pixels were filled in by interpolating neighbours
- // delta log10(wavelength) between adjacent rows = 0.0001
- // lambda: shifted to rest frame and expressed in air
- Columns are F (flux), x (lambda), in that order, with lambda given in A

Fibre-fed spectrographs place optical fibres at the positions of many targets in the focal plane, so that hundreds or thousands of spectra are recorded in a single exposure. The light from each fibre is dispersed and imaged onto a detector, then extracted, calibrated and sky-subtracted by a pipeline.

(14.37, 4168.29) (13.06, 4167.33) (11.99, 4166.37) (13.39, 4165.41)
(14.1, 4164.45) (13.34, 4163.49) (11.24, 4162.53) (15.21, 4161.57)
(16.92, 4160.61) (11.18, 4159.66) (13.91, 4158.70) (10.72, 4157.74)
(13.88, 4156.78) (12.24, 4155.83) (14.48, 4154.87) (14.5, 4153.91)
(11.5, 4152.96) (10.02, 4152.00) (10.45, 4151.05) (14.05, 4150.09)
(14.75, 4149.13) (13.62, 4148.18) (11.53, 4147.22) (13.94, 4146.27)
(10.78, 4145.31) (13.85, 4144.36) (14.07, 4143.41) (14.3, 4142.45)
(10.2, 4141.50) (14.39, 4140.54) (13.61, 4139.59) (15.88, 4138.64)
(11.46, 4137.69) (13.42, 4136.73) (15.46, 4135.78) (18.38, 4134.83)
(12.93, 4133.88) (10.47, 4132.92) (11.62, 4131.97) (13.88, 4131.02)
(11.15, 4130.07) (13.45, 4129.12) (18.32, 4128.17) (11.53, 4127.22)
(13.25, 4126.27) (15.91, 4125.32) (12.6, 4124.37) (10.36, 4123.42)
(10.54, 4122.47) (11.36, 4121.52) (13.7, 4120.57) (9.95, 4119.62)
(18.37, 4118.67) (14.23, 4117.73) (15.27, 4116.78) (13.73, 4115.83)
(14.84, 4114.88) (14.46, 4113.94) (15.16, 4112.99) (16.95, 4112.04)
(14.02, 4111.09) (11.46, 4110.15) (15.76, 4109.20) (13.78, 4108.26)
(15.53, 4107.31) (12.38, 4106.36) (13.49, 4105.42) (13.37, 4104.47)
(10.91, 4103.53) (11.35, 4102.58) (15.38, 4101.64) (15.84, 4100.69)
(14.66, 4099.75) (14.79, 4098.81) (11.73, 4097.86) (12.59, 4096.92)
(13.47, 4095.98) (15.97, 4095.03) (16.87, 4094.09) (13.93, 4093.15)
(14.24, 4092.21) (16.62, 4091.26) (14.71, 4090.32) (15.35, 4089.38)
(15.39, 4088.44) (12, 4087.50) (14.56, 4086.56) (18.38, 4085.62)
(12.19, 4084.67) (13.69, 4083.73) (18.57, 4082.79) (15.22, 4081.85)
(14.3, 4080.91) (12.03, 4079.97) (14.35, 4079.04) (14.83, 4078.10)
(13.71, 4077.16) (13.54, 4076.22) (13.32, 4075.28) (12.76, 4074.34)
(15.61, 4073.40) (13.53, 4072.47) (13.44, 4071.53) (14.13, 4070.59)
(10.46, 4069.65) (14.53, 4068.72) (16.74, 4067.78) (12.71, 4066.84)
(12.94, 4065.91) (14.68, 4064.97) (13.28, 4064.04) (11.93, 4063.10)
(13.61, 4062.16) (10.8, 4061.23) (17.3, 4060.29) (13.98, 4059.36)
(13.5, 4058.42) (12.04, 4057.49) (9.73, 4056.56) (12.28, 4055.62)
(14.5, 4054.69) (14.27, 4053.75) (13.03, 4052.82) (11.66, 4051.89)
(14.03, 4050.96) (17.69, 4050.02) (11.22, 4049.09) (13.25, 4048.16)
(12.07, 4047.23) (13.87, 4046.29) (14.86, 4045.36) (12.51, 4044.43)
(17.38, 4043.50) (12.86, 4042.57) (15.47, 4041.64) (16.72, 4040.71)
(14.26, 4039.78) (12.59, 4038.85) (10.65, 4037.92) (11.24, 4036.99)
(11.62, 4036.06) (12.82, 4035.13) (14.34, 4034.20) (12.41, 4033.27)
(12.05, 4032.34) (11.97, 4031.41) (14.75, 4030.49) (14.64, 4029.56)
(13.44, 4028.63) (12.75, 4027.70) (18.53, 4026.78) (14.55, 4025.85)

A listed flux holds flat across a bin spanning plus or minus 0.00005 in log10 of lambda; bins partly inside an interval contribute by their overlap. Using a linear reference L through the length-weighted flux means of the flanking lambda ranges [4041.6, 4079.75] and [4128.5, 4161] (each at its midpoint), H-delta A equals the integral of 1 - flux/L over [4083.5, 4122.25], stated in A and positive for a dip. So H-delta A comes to -2.3 A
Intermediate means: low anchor 13.6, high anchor 13.2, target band 14.2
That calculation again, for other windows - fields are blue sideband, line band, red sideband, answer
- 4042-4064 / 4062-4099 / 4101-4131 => -1.79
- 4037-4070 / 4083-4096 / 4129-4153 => -1.57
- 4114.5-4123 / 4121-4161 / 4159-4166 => 1.33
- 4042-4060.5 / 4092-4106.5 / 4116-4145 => -0.36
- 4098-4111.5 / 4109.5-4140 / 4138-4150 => -0.29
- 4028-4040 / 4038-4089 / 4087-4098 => -0.72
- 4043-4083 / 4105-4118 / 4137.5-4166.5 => -0.96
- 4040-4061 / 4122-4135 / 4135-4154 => 0.20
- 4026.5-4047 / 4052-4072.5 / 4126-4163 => 0.38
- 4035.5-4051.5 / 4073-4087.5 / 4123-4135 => -0.97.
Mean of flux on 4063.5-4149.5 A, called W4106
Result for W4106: 13.9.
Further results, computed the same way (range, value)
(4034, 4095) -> 13.9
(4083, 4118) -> 14.3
